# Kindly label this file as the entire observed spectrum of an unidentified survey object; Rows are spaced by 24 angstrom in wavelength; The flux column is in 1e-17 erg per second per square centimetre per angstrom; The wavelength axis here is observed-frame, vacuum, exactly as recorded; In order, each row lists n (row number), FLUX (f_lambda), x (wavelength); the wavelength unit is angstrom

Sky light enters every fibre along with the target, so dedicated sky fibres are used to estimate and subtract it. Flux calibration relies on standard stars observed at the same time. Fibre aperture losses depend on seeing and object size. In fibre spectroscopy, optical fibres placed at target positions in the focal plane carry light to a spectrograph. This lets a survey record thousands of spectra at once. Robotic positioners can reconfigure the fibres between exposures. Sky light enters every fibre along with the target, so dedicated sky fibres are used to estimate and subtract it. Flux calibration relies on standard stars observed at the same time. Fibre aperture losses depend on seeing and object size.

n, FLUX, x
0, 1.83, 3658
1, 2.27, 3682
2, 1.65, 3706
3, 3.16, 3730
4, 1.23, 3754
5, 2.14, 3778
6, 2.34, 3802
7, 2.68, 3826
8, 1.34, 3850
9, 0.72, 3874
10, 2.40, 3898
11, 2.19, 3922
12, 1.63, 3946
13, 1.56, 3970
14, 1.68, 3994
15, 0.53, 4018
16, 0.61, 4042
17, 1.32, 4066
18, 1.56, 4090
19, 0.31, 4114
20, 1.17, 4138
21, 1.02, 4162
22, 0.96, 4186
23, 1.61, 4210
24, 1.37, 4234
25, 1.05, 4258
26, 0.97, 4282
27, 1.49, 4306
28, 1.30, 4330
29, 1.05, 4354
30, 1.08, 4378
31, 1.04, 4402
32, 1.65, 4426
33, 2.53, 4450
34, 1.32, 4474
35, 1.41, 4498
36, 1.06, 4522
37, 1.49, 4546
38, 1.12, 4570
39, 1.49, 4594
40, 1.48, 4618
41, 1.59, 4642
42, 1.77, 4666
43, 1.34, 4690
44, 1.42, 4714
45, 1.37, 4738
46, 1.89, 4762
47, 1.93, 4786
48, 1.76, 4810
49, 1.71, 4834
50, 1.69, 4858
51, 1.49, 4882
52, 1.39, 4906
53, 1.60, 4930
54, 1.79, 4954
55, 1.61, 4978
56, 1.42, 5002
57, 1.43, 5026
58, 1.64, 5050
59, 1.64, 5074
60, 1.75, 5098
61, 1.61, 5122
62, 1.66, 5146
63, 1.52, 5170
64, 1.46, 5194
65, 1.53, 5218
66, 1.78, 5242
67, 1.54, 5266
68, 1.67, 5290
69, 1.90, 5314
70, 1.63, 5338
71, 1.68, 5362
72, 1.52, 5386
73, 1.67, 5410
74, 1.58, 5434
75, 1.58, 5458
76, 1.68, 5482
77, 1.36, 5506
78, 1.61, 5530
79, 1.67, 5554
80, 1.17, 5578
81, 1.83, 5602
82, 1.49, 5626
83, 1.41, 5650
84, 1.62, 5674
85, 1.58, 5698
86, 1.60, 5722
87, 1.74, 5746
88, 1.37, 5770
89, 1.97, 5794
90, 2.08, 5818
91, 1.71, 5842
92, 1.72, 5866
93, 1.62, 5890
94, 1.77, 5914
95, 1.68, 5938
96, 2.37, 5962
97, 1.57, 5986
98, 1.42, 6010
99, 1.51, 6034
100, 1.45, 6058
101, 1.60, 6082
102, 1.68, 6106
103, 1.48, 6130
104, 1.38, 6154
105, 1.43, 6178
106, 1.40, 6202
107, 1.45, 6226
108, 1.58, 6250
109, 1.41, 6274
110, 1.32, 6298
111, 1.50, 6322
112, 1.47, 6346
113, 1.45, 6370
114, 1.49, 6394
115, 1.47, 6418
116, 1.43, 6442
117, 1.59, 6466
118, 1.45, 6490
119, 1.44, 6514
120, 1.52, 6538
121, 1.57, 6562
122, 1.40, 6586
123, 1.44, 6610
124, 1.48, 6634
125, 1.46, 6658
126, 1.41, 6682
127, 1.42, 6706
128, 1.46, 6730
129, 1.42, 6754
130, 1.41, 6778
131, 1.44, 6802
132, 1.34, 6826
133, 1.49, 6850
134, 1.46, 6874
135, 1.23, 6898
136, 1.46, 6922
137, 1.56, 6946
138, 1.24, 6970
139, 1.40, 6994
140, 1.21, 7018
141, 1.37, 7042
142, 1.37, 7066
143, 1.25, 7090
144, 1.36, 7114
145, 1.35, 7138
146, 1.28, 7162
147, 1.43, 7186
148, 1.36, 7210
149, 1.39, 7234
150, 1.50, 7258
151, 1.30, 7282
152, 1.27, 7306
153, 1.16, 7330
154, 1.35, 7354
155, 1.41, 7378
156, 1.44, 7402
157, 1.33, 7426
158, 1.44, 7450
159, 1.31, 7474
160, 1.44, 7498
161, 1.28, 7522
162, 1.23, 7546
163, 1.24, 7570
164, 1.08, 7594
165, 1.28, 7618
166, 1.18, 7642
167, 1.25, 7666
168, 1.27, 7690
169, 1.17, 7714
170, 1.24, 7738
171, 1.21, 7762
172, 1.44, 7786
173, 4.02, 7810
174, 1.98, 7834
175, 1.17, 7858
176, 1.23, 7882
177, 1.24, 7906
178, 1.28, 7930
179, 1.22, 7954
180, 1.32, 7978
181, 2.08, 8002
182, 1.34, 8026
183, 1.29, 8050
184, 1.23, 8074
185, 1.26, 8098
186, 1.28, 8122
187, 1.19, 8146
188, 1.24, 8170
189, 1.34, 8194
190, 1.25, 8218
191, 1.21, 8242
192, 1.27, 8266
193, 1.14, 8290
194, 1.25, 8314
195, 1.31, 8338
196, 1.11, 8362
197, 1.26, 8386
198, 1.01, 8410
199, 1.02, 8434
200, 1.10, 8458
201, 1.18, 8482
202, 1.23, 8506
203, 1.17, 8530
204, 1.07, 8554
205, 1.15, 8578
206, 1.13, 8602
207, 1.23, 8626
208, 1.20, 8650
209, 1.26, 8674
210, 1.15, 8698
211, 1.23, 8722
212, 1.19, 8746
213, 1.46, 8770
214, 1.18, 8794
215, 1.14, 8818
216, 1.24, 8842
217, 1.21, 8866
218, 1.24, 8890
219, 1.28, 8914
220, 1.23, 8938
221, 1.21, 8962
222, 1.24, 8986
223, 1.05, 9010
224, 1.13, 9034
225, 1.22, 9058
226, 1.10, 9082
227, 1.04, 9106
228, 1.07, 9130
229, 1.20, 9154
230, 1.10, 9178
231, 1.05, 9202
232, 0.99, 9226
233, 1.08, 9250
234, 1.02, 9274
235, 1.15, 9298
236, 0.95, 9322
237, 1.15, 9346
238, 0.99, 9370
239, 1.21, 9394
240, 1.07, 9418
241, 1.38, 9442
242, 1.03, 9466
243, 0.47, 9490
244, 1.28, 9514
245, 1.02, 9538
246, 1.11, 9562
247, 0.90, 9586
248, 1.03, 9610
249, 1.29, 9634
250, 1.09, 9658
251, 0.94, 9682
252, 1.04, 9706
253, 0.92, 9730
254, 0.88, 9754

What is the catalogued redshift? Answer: 0.19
